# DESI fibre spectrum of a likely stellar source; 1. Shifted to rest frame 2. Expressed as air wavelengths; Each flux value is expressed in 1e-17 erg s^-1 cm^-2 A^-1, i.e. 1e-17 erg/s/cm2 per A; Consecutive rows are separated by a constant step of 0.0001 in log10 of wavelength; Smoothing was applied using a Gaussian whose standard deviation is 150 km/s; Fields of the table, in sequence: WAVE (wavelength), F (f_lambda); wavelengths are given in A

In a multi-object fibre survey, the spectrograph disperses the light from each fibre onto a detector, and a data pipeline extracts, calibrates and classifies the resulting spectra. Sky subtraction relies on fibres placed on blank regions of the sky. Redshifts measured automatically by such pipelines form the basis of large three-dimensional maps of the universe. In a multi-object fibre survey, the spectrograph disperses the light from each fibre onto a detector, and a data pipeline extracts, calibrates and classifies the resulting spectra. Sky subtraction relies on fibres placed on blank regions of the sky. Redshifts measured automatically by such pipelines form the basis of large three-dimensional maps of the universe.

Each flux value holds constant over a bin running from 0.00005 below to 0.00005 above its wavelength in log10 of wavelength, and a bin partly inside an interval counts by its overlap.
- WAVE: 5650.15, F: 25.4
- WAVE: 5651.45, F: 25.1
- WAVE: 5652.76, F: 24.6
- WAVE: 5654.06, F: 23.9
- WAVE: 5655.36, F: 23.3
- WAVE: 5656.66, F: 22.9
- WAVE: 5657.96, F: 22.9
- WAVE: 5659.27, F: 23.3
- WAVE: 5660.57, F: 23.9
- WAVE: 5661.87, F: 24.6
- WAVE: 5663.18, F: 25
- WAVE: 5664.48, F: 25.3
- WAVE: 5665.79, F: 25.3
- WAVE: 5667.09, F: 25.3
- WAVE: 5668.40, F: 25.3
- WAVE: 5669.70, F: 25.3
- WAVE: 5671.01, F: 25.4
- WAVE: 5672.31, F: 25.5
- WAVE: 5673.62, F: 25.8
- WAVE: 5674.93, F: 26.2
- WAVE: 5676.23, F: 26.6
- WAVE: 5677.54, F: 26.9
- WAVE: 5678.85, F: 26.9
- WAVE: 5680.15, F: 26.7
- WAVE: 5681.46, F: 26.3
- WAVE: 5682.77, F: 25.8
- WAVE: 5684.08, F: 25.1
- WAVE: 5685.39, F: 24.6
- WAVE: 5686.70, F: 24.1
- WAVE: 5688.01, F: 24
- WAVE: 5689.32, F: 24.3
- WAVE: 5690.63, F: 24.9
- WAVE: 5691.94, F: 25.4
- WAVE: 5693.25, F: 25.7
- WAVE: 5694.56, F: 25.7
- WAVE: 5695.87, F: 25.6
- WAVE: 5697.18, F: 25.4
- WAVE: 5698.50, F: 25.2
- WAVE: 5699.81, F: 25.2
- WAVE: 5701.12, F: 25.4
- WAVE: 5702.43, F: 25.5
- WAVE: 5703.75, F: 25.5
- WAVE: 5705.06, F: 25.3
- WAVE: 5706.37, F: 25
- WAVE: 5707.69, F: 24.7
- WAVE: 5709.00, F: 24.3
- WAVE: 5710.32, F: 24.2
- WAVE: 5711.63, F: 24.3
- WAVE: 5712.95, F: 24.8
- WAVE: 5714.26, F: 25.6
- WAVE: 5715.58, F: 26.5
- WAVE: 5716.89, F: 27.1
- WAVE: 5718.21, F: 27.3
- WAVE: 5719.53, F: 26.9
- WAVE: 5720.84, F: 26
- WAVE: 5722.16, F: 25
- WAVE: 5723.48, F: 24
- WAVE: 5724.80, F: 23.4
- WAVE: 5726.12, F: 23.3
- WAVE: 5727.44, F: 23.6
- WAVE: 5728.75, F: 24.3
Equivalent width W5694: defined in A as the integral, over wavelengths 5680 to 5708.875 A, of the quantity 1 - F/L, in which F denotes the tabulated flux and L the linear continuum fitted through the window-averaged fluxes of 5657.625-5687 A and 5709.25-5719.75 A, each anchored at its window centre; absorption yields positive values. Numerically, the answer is 0.4 A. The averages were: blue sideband 25.3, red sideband 25.7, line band 25.2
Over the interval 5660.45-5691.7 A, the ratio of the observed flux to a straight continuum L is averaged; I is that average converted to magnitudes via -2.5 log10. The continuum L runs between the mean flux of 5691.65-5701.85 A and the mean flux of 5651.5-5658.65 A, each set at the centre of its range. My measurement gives -0.04 mag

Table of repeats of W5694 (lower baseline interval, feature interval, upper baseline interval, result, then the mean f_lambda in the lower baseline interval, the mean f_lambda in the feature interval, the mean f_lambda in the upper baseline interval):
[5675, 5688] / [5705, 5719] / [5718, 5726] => 0.0 A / 25.8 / 25.4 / 25.2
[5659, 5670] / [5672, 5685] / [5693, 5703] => -0.5 A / 24.9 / 26.2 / 25.5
